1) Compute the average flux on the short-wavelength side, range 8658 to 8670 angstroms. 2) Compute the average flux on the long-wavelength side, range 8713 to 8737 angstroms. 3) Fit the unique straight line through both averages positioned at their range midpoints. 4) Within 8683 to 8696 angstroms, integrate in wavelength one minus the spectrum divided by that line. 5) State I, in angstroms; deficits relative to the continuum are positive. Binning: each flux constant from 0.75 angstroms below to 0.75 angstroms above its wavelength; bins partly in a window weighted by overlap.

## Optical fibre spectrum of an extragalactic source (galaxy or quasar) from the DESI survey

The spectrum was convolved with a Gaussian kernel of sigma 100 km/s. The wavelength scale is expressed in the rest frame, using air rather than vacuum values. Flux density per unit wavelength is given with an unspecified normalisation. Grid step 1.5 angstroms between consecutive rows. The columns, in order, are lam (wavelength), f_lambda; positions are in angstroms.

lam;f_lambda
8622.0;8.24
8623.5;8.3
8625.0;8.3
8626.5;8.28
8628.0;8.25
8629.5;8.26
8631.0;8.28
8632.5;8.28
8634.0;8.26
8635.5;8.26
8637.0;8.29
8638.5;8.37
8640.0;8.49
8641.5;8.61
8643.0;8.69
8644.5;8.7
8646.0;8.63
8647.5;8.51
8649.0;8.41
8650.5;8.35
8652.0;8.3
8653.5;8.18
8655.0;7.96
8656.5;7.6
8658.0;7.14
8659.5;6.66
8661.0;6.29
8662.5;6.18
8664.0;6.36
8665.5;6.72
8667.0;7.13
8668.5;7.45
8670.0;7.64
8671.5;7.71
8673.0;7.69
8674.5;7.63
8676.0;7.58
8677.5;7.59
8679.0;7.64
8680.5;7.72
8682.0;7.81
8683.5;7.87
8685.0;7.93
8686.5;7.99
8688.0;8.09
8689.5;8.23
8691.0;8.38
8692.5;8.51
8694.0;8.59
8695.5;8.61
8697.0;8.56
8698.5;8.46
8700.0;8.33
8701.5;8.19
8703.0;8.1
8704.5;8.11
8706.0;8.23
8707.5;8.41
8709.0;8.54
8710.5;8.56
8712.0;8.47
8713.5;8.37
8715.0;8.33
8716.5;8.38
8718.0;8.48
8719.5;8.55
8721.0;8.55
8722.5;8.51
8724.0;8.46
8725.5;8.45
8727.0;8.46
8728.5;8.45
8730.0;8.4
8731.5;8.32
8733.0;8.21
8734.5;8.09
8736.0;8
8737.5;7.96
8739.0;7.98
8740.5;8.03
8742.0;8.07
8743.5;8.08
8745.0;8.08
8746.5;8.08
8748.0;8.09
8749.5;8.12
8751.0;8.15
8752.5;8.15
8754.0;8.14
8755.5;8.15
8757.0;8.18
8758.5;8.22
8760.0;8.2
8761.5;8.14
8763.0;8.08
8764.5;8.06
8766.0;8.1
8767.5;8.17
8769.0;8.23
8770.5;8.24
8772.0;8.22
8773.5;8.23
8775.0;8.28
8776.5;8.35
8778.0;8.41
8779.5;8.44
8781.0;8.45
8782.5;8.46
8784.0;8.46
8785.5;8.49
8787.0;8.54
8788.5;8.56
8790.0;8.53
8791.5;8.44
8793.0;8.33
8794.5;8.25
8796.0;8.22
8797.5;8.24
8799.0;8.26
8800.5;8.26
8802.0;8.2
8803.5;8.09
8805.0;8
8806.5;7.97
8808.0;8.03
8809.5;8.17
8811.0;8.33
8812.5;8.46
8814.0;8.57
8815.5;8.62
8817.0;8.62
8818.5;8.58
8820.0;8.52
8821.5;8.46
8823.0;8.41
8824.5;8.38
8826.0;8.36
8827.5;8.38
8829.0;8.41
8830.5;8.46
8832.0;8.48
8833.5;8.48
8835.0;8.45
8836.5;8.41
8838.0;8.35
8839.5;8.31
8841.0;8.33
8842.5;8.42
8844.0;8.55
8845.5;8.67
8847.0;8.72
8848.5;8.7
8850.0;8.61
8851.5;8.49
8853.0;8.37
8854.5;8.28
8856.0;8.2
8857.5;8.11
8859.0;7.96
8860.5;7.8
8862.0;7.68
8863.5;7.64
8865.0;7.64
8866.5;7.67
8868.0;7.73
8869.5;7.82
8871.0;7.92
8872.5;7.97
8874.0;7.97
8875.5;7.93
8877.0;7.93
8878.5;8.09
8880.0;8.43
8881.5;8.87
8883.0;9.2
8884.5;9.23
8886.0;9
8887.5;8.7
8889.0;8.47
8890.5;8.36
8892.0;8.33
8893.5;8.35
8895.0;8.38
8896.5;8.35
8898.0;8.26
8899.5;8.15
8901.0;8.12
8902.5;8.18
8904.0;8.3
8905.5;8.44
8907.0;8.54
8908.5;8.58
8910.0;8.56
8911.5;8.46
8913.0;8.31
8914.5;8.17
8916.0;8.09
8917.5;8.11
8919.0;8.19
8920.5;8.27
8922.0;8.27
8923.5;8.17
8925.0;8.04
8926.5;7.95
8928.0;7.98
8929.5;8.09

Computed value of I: -1.4 angstroms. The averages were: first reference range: 6.77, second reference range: 8.37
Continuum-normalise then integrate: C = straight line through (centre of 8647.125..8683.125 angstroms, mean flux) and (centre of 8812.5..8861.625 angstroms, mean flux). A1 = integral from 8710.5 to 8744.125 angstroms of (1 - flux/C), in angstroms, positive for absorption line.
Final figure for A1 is -2.0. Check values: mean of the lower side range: 7.5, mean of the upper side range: 8.42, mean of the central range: 8.31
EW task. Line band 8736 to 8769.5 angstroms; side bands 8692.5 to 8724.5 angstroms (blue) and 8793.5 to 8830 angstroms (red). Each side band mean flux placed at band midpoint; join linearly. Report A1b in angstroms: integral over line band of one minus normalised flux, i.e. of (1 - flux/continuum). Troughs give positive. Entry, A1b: 1.1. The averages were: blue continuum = 8.42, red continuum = 8.33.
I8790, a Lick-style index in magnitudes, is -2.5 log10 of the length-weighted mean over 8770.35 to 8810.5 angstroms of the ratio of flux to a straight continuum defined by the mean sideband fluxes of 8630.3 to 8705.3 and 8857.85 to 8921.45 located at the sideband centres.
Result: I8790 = -0.03 mag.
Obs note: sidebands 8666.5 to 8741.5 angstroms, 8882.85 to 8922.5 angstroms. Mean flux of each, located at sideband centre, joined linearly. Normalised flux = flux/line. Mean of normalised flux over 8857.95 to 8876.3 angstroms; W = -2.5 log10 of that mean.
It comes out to 0.07 mag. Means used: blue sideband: 8.16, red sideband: 8.41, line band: 7.82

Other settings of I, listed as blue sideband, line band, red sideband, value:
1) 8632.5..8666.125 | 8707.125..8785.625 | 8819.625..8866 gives -1.7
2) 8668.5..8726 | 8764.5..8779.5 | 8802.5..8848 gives 0.1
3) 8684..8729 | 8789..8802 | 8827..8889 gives 0.0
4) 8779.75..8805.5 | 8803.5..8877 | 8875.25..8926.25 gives 0.9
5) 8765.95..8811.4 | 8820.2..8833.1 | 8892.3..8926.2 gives -0.2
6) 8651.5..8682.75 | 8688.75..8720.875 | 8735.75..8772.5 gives -3.0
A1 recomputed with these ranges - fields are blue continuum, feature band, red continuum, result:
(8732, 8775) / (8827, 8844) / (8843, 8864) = -0.33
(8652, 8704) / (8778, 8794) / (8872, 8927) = -0.86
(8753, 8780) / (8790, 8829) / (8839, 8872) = -0.69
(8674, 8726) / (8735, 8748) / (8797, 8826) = 0.36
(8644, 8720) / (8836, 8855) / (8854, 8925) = -0.71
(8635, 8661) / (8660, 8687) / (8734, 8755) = 2.47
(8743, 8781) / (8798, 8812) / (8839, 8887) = 0.11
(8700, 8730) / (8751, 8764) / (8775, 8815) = 0.32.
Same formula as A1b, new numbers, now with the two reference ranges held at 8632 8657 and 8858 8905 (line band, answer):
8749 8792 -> 0.0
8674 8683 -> 0.7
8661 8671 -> 1.7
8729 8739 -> 0.2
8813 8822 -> -0.3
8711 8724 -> -0.2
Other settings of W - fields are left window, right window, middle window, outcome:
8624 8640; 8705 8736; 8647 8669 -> 0.13 mag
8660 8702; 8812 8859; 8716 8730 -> -0.07 mag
